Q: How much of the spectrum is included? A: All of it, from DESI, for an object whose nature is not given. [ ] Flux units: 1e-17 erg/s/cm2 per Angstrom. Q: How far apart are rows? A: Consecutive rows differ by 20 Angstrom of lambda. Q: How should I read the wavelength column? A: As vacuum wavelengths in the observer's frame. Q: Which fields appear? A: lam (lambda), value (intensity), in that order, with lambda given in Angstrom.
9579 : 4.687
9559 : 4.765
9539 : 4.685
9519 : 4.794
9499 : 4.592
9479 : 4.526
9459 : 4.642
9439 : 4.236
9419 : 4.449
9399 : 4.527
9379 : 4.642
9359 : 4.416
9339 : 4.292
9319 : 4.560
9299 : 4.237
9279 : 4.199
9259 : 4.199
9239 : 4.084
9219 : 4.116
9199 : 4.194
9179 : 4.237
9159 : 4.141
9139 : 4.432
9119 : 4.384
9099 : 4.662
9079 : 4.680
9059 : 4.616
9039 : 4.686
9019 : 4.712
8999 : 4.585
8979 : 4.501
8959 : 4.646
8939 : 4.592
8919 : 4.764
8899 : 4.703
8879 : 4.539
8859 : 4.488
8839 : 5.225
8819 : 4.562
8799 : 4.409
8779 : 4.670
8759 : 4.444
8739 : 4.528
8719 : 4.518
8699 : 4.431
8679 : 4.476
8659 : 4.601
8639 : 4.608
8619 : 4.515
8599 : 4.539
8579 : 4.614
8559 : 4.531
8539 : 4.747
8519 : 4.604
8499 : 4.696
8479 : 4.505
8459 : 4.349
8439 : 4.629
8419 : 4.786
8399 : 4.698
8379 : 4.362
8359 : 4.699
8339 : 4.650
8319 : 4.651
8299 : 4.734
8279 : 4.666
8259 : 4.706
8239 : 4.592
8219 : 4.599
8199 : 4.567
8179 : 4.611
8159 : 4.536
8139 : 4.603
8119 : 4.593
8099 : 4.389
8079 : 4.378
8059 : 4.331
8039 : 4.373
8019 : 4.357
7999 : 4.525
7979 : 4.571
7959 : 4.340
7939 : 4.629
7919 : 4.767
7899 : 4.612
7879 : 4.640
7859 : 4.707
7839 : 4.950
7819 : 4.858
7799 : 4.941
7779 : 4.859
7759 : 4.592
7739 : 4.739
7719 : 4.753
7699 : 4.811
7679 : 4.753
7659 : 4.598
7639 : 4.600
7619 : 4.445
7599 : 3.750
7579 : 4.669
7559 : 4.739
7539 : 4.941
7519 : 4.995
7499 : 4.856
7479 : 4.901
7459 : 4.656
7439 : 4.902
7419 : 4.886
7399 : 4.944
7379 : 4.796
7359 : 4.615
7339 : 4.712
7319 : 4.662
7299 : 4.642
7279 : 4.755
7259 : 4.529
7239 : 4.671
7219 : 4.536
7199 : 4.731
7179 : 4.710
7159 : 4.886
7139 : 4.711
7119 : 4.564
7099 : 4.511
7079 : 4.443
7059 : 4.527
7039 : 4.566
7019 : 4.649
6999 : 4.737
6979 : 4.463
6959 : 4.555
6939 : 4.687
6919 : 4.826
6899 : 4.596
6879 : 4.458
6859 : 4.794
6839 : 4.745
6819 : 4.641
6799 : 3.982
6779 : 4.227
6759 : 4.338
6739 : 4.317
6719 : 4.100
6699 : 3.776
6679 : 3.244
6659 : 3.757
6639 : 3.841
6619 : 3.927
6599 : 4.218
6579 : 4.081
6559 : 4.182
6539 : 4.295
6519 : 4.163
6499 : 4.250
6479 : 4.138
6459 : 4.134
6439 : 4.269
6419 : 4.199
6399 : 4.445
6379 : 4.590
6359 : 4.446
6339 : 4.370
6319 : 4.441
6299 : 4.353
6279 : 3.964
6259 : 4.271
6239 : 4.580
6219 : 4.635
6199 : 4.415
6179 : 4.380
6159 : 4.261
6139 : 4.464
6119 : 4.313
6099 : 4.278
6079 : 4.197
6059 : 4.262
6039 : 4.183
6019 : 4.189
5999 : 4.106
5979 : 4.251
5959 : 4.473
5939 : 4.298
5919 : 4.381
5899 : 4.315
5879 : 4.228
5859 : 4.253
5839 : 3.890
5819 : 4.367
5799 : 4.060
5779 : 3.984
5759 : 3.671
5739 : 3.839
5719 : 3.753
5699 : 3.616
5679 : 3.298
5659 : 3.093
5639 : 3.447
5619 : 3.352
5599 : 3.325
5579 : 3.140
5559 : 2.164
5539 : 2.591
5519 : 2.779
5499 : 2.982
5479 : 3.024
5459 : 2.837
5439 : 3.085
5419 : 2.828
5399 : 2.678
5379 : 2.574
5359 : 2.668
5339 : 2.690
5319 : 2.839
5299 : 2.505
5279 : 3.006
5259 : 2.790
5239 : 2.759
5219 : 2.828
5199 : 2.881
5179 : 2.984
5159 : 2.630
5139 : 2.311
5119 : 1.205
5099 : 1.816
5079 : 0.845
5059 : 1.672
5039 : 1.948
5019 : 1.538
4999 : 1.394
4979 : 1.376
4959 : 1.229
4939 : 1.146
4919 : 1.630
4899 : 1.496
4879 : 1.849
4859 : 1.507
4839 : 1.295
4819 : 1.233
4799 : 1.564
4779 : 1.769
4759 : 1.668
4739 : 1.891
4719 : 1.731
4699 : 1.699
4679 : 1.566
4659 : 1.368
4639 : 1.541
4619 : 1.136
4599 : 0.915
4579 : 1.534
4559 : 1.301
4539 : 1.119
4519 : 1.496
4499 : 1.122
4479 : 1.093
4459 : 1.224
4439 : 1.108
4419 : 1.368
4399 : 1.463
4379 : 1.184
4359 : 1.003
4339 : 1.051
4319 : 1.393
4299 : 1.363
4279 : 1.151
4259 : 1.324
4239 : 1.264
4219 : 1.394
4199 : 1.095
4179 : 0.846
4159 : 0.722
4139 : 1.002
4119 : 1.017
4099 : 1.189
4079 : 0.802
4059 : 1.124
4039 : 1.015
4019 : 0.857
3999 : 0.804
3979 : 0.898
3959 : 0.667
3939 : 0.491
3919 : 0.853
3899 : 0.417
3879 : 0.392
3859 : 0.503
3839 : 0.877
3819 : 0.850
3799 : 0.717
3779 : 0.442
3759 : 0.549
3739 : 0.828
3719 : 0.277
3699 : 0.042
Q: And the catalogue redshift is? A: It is 0.29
